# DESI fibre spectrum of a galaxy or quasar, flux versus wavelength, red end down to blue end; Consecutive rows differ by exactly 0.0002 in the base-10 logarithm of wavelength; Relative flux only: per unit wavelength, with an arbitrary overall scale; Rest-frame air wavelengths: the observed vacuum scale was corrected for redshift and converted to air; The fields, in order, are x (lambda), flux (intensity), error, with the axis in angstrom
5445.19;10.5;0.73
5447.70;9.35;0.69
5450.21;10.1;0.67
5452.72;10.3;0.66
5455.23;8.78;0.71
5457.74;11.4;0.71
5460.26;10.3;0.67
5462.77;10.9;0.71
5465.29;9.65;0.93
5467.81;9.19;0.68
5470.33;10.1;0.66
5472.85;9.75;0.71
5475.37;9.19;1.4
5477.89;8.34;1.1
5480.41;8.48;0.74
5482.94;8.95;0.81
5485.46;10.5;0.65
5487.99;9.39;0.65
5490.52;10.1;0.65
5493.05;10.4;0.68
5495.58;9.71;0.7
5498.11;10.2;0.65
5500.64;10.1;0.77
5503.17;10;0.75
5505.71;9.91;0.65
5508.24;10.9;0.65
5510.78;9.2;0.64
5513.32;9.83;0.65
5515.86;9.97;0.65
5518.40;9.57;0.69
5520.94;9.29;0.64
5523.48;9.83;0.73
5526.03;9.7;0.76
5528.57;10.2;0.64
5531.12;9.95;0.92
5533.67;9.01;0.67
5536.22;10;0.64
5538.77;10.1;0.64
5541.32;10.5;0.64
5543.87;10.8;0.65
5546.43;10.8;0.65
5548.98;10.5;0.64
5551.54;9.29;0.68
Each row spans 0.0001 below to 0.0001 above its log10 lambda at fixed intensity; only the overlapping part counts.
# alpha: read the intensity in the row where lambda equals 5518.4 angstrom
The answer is 9.57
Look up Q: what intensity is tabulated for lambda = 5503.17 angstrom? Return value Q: 10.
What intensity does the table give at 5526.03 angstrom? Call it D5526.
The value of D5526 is 9.7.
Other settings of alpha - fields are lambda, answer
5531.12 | 9.95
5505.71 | 9.91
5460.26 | 10.3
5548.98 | 10.5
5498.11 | 10.2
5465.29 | 9.65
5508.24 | 10.9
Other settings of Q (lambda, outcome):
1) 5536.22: 10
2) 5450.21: 10.1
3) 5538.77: 10.1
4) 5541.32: 10.5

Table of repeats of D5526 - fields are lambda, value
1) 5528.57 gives 10.2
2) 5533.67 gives 9.01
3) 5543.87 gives 10.8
